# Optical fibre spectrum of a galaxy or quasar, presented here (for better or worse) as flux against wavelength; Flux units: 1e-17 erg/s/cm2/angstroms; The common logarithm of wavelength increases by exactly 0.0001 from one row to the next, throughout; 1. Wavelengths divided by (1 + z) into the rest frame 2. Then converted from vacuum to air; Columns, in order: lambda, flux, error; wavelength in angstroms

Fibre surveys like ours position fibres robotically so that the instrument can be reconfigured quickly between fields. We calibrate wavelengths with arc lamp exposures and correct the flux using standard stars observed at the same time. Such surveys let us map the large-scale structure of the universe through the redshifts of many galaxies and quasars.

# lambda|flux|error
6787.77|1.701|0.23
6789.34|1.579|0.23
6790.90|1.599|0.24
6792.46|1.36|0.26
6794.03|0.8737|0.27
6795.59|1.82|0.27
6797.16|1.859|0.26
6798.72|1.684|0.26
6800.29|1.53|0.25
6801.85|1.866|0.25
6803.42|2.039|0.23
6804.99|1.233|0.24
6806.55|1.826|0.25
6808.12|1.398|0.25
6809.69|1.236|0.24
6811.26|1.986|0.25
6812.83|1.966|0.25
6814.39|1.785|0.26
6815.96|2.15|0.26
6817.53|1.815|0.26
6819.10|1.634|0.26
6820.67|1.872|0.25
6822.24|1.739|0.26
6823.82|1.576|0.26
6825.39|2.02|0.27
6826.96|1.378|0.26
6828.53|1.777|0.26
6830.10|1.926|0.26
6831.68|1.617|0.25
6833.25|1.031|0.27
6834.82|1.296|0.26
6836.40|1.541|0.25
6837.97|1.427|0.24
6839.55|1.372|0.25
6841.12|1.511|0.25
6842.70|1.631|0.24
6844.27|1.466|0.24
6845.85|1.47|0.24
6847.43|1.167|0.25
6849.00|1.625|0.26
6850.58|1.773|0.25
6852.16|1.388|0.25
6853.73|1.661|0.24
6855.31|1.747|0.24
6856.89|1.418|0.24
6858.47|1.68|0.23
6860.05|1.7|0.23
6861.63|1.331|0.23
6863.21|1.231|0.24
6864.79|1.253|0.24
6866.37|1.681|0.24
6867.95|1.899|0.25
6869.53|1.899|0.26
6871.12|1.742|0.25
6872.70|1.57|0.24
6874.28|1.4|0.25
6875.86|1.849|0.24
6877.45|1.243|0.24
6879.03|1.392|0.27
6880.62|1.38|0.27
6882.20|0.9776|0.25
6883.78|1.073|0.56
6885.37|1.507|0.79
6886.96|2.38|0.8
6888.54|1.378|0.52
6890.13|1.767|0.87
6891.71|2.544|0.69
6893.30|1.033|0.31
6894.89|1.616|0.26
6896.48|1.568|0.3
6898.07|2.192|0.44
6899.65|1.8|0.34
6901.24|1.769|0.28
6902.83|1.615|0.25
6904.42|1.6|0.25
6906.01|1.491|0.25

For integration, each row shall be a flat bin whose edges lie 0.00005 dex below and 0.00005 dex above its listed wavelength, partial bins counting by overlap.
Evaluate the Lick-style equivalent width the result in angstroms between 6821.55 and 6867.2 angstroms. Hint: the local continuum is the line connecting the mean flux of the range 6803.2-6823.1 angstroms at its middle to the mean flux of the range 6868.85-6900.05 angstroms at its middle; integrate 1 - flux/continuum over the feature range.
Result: 4.1 angstroms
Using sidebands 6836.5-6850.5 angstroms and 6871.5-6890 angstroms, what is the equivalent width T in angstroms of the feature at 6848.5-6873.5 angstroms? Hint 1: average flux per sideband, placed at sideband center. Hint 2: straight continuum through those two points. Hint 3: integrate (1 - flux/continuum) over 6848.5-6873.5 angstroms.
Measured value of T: -1.99 angstroms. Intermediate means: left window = 1.48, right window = 1.49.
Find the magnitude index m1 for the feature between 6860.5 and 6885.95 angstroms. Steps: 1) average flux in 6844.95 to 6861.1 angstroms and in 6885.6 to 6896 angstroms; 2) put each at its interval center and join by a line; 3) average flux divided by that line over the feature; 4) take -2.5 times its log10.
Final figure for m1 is 0.14 mag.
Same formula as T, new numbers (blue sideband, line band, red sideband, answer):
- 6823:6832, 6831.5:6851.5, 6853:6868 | 2.33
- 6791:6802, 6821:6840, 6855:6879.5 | -0.12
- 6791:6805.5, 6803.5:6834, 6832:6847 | -3.79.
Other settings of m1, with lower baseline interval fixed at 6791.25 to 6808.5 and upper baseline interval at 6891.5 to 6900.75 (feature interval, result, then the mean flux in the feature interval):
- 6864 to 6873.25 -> 0.02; 1.68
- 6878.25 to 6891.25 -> 0.15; 1.51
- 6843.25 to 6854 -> 0.11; 1.5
